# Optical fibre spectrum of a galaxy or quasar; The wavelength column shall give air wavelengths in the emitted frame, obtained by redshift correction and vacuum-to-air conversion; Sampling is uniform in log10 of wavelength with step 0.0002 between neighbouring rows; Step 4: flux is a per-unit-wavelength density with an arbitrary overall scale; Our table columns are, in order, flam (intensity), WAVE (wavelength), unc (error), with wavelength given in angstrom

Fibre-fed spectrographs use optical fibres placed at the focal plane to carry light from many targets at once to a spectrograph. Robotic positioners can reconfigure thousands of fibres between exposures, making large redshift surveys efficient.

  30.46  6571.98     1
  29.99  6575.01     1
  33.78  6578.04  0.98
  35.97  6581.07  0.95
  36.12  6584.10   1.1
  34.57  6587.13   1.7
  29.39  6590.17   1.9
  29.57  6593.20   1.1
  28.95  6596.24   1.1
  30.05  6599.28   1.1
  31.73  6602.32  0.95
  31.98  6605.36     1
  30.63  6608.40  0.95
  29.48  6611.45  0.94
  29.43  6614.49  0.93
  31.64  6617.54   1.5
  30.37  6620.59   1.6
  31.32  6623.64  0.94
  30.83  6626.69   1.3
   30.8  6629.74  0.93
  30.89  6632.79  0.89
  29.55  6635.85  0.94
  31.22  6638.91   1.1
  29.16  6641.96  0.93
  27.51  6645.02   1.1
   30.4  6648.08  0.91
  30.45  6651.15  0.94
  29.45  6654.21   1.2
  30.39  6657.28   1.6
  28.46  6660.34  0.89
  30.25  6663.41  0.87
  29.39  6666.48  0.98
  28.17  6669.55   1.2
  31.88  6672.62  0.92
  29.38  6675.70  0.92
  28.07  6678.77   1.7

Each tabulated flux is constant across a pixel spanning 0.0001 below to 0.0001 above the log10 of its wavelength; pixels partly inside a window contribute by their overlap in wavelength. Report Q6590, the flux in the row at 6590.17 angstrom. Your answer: 29.39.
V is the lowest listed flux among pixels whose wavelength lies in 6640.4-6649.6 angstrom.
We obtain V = 27.51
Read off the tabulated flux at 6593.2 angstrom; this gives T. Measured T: 29.57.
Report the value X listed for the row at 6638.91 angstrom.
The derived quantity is 31.22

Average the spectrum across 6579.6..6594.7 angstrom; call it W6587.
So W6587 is 33.1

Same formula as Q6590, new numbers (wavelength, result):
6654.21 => 29.45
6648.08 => 30.4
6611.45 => 29.48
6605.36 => 31.98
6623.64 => 31.32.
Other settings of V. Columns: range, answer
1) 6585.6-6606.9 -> 28.95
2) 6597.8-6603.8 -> 30.05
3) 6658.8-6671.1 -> 28.17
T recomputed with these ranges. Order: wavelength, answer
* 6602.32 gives 31.73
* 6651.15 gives 30.45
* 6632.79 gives 30.89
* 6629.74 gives 30.8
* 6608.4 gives 30.63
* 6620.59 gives 30.37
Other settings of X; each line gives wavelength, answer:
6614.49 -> 29.43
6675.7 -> 29.38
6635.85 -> 29.55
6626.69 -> 30.83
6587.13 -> 34.57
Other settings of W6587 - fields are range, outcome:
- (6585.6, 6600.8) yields 30.5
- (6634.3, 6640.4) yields 30.3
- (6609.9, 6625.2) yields 30.4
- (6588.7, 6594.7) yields 29.5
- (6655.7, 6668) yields 29.6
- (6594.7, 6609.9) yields 30.7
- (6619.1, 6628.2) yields 30.8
